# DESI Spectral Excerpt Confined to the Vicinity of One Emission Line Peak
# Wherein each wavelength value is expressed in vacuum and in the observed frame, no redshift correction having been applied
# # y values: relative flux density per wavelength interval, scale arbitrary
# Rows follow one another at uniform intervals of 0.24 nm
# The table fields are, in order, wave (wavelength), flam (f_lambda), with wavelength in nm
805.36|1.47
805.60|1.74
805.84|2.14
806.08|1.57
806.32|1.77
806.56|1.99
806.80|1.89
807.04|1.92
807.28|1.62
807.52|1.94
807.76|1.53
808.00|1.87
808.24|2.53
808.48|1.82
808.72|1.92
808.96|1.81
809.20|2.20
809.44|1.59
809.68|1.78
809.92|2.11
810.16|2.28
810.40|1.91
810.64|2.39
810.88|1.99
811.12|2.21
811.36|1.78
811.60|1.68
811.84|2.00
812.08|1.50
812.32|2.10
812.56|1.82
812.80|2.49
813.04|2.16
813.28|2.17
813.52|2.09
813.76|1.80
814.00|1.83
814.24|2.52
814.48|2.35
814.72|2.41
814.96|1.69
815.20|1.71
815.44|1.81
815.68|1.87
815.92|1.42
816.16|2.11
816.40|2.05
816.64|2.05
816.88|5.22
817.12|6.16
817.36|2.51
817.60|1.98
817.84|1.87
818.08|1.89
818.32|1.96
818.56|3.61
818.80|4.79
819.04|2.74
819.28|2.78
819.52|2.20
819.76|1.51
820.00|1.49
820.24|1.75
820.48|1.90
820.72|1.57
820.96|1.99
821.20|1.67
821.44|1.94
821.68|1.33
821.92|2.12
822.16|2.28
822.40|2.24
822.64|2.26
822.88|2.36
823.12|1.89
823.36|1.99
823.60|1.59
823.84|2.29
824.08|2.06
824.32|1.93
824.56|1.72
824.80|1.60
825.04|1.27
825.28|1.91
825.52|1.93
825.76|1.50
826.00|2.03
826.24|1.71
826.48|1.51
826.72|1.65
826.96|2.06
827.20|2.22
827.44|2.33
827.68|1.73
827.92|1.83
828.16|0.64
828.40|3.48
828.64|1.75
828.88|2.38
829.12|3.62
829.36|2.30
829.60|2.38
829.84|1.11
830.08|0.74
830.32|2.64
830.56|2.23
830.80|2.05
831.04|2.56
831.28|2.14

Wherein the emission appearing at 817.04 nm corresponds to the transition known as [S II] 6716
